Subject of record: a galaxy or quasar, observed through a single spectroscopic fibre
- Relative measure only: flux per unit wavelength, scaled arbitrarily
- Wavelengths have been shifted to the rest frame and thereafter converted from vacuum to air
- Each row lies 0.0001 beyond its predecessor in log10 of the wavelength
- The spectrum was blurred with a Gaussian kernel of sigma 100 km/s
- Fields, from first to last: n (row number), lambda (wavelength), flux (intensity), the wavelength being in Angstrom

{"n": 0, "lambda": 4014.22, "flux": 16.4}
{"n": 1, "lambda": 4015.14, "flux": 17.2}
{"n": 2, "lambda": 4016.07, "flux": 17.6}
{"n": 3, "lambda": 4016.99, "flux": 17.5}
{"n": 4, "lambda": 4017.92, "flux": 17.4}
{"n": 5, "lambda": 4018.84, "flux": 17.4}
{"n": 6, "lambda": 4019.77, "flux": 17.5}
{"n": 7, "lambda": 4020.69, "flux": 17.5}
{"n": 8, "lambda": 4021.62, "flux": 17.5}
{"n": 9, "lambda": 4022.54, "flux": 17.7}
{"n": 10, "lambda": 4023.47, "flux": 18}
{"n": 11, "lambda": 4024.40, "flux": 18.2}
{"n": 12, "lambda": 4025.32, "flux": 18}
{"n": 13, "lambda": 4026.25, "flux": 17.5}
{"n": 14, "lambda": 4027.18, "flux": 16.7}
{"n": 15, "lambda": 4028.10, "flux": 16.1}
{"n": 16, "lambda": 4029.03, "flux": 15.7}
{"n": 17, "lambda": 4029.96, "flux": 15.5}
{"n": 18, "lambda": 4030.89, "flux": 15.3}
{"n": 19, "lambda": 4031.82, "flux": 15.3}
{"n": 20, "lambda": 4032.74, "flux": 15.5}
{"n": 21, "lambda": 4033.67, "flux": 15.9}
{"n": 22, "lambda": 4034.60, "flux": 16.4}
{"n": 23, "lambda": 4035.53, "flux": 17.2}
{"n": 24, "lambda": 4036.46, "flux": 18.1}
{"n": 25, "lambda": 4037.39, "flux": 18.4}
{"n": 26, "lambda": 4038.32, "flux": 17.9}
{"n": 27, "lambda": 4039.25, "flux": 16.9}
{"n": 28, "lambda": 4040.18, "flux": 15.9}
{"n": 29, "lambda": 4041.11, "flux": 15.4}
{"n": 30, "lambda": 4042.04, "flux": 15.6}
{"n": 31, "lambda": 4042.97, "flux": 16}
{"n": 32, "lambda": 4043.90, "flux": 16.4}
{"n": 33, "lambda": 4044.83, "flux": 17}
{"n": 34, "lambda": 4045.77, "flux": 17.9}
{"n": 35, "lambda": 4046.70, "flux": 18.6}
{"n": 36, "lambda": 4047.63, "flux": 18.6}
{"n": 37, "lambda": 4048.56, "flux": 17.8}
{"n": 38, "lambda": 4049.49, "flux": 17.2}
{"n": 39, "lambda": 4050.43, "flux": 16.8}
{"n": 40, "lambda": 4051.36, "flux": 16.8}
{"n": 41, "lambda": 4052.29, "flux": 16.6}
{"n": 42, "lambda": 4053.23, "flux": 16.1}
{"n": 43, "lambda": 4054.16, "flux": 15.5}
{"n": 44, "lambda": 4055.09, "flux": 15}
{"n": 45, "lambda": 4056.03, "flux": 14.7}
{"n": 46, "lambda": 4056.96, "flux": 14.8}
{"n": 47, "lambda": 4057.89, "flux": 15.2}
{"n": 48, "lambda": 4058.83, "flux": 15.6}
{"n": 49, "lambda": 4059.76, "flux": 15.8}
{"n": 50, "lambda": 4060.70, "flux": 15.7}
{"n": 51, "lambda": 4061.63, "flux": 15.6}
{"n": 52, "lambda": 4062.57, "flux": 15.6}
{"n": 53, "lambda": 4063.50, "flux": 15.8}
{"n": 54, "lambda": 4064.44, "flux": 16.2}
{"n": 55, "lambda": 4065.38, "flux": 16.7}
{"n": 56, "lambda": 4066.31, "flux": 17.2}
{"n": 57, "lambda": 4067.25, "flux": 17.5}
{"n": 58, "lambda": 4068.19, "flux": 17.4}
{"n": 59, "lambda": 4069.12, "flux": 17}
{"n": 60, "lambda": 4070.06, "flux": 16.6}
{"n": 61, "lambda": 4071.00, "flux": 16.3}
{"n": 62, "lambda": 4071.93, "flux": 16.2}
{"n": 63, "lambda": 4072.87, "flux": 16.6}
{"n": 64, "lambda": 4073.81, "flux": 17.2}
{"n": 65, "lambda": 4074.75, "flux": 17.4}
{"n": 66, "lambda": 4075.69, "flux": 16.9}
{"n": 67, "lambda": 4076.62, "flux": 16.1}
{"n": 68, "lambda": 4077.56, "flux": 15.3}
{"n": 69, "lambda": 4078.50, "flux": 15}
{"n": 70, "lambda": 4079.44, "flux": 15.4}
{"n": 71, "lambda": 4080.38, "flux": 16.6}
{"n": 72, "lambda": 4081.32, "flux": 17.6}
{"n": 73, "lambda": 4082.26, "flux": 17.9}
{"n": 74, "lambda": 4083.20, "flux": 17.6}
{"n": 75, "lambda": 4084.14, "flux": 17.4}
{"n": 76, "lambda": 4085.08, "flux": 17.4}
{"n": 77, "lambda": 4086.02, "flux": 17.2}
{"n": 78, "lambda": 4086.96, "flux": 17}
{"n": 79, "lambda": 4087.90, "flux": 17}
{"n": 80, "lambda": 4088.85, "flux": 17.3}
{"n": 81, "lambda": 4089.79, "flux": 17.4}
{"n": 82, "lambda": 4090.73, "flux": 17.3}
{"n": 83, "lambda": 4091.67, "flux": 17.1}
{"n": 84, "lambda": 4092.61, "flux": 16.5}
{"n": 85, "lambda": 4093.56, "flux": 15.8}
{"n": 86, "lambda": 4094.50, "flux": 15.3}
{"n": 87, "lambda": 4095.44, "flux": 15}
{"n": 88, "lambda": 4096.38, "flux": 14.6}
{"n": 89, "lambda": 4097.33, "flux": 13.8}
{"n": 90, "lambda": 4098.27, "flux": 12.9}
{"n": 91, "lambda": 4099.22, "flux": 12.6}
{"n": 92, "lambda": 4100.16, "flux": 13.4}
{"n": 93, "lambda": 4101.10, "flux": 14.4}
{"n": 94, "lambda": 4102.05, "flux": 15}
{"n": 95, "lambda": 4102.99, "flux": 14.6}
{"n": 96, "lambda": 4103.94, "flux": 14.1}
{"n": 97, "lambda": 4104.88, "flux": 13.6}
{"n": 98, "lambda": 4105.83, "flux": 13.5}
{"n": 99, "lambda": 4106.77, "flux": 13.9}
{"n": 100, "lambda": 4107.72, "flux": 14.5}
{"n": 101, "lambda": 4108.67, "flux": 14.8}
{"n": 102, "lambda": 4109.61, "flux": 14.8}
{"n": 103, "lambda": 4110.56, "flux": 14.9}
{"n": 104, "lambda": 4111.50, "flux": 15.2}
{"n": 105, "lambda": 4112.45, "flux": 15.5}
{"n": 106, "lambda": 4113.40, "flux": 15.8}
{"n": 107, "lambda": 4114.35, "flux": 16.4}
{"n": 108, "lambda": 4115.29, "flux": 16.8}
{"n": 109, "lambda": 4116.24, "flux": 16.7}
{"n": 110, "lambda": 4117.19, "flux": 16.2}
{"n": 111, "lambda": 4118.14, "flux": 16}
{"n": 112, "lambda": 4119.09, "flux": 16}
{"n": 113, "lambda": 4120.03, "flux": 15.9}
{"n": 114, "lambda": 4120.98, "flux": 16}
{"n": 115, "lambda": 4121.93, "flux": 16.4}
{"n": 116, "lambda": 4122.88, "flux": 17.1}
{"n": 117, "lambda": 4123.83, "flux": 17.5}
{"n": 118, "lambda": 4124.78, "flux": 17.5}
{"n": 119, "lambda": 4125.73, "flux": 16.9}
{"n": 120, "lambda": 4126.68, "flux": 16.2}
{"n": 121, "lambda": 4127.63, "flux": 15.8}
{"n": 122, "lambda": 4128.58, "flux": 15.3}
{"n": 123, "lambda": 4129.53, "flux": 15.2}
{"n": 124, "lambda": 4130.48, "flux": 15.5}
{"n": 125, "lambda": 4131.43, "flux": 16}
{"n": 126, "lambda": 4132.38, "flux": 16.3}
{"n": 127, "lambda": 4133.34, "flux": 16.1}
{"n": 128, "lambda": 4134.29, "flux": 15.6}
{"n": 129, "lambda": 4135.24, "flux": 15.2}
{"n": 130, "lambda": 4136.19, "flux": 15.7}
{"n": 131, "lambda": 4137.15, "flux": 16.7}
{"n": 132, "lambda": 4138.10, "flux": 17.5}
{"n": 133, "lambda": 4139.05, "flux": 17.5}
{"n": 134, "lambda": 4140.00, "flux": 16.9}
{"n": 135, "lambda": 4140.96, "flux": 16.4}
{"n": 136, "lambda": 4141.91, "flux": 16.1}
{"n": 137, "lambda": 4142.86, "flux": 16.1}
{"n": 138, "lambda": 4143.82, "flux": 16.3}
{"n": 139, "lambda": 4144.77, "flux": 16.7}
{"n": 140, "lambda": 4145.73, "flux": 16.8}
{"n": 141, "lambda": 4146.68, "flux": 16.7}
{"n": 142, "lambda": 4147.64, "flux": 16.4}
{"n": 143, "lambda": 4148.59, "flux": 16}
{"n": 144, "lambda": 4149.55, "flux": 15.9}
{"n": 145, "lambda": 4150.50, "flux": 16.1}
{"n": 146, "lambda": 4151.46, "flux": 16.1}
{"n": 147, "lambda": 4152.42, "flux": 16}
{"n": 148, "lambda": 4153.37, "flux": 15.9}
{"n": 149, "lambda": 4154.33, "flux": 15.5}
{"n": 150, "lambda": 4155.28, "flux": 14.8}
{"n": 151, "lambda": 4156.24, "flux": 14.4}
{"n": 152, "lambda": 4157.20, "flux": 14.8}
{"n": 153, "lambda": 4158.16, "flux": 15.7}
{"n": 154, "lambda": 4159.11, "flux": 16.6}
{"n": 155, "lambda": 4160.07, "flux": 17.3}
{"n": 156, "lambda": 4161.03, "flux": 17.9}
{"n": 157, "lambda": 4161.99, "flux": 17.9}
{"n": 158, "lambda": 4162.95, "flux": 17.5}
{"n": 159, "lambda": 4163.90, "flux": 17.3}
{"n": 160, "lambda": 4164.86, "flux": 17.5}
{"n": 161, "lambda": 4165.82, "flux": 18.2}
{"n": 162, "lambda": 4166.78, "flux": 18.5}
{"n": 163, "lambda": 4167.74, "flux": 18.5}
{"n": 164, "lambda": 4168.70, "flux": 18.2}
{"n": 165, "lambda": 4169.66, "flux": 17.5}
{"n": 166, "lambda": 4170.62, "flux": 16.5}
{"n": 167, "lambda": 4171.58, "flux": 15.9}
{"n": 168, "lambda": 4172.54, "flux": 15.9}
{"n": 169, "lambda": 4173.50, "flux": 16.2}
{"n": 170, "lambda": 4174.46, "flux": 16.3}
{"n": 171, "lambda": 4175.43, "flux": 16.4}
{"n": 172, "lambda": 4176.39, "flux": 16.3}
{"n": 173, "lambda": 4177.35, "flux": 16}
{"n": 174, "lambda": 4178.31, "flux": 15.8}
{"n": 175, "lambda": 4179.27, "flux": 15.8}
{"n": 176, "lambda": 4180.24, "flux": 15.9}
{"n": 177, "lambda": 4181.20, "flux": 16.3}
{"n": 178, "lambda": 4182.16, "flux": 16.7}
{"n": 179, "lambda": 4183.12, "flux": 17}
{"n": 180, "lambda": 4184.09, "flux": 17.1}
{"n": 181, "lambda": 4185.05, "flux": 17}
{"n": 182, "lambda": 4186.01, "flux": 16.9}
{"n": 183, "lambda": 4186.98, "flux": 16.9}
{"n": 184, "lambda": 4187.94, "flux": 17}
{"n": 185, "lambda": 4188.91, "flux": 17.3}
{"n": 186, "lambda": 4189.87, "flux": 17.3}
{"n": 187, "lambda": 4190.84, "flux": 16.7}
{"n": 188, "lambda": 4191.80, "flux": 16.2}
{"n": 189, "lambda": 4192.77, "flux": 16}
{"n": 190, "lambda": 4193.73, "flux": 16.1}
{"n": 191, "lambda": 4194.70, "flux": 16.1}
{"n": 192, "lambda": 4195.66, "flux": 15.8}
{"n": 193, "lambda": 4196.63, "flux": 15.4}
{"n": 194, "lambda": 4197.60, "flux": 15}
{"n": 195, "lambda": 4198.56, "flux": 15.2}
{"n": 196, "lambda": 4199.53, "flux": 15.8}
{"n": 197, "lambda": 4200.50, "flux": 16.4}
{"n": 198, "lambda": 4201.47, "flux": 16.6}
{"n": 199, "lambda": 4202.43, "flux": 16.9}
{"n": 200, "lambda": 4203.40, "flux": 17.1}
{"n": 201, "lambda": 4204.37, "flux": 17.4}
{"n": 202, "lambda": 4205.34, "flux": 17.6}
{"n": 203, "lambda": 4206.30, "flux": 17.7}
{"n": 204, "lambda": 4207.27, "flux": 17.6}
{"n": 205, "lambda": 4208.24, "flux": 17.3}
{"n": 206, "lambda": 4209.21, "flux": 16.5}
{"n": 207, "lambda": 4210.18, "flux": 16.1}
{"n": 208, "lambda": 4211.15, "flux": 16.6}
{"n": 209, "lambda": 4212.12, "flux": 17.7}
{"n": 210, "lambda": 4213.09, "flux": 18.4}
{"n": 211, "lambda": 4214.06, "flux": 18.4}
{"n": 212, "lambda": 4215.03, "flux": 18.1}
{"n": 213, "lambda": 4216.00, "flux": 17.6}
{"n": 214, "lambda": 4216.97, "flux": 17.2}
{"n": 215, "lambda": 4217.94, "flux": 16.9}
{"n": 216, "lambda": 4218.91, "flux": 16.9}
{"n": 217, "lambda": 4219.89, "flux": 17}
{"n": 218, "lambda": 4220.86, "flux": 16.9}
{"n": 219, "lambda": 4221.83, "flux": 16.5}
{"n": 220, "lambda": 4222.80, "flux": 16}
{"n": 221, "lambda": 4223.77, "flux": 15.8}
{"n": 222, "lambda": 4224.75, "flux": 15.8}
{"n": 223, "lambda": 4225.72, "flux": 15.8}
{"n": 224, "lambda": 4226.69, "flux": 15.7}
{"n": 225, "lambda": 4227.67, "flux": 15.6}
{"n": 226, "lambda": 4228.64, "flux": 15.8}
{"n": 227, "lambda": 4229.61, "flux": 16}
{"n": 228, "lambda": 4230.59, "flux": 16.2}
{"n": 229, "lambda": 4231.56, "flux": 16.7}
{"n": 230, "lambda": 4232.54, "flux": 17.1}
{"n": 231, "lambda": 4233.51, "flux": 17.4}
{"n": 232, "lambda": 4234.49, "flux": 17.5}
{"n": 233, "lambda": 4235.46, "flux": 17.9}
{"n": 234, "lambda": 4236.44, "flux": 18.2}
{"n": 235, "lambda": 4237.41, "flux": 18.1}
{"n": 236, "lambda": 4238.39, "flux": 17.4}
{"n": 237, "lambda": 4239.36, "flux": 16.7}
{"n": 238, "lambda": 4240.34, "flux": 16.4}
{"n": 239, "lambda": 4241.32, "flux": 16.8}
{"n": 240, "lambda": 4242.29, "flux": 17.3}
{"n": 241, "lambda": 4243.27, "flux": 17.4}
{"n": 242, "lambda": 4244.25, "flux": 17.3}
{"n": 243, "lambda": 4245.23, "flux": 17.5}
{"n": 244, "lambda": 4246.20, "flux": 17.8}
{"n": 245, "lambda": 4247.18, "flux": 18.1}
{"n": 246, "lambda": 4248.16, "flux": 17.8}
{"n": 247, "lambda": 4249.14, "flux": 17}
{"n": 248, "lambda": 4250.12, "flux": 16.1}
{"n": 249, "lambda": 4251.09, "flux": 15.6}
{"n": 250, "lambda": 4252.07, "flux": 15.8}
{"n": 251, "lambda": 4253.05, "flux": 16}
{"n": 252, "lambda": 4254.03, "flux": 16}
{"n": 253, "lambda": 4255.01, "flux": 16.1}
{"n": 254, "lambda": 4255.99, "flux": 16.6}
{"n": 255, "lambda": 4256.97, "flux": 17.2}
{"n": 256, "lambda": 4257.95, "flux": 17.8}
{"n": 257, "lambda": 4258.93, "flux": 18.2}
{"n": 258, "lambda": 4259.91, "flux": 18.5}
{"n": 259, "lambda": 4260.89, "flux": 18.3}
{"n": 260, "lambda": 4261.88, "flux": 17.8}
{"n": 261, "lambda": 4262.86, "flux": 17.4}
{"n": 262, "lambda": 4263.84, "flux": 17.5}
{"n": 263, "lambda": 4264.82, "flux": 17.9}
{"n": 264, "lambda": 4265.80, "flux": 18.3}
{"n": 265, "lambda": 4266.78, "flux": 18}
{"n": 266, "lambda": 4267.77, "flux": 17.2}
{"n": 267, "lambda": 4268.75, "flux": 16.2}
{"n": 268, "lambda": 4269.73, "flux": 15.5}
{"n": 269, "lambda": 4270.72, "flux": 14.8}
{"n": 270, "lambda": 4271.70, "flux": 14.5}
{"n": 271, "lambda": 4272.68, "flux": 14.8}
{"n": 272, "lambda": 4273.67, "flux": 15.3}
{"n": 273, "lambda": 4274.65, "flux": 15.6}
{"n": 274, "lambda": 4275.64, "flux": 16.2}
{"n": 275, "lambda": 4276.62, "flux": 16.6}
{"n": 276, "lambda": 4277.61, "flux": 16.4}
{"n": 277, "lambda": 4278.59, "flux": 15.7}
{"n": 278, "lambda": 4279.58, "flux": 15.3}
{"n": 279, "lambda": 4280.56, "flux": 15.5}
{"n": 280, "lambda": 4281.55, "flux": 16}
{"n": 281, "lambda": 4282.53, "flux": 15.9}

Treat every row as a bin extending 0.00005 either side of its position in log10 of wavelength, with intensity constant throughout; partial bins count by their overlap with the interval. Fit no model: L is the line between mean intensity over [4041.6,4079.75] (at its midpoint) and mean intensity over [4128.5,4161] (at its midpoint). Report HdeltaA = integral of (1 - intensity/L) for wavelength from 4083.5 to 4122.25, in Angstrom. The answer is 1.73 Angstrom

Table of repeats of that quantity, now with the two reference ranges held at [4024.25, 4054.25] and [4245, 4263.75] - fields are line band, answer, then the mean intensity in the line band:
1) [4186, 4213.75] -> 0.6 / 16.7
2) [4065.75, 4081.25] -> 0.2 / 16.6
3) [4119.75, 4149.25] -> 1.0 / 16.3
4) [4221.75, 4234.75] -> 0.6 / 16.2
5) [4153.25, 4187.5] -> 0.7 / 16.6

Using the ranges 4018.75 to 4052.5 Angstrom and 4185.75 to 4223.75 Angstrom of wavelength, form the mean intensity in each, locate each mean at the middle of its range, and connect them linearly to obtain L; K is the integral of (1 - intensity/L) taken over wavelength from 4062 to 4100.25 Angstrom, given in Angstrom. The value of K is 1.4 Angstrom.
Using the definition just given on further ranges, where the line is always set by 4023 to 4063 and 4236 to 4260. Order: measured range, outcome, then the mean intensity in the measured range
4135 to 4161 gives 0.9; 16.2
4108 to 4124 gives 0.7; 16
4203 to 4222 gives -0.3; 17.3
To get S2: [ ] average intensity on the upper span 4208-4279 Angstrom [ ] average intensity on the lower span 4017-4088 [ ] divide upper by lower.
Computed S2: 1.0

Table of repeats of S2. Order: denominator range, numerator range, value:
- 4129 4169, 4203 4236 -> 1.03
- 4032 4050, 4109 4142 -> 0.95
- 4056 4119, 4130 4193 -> 1.04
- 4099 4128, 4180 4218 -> 1.09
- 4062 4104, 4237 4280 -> 1.04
